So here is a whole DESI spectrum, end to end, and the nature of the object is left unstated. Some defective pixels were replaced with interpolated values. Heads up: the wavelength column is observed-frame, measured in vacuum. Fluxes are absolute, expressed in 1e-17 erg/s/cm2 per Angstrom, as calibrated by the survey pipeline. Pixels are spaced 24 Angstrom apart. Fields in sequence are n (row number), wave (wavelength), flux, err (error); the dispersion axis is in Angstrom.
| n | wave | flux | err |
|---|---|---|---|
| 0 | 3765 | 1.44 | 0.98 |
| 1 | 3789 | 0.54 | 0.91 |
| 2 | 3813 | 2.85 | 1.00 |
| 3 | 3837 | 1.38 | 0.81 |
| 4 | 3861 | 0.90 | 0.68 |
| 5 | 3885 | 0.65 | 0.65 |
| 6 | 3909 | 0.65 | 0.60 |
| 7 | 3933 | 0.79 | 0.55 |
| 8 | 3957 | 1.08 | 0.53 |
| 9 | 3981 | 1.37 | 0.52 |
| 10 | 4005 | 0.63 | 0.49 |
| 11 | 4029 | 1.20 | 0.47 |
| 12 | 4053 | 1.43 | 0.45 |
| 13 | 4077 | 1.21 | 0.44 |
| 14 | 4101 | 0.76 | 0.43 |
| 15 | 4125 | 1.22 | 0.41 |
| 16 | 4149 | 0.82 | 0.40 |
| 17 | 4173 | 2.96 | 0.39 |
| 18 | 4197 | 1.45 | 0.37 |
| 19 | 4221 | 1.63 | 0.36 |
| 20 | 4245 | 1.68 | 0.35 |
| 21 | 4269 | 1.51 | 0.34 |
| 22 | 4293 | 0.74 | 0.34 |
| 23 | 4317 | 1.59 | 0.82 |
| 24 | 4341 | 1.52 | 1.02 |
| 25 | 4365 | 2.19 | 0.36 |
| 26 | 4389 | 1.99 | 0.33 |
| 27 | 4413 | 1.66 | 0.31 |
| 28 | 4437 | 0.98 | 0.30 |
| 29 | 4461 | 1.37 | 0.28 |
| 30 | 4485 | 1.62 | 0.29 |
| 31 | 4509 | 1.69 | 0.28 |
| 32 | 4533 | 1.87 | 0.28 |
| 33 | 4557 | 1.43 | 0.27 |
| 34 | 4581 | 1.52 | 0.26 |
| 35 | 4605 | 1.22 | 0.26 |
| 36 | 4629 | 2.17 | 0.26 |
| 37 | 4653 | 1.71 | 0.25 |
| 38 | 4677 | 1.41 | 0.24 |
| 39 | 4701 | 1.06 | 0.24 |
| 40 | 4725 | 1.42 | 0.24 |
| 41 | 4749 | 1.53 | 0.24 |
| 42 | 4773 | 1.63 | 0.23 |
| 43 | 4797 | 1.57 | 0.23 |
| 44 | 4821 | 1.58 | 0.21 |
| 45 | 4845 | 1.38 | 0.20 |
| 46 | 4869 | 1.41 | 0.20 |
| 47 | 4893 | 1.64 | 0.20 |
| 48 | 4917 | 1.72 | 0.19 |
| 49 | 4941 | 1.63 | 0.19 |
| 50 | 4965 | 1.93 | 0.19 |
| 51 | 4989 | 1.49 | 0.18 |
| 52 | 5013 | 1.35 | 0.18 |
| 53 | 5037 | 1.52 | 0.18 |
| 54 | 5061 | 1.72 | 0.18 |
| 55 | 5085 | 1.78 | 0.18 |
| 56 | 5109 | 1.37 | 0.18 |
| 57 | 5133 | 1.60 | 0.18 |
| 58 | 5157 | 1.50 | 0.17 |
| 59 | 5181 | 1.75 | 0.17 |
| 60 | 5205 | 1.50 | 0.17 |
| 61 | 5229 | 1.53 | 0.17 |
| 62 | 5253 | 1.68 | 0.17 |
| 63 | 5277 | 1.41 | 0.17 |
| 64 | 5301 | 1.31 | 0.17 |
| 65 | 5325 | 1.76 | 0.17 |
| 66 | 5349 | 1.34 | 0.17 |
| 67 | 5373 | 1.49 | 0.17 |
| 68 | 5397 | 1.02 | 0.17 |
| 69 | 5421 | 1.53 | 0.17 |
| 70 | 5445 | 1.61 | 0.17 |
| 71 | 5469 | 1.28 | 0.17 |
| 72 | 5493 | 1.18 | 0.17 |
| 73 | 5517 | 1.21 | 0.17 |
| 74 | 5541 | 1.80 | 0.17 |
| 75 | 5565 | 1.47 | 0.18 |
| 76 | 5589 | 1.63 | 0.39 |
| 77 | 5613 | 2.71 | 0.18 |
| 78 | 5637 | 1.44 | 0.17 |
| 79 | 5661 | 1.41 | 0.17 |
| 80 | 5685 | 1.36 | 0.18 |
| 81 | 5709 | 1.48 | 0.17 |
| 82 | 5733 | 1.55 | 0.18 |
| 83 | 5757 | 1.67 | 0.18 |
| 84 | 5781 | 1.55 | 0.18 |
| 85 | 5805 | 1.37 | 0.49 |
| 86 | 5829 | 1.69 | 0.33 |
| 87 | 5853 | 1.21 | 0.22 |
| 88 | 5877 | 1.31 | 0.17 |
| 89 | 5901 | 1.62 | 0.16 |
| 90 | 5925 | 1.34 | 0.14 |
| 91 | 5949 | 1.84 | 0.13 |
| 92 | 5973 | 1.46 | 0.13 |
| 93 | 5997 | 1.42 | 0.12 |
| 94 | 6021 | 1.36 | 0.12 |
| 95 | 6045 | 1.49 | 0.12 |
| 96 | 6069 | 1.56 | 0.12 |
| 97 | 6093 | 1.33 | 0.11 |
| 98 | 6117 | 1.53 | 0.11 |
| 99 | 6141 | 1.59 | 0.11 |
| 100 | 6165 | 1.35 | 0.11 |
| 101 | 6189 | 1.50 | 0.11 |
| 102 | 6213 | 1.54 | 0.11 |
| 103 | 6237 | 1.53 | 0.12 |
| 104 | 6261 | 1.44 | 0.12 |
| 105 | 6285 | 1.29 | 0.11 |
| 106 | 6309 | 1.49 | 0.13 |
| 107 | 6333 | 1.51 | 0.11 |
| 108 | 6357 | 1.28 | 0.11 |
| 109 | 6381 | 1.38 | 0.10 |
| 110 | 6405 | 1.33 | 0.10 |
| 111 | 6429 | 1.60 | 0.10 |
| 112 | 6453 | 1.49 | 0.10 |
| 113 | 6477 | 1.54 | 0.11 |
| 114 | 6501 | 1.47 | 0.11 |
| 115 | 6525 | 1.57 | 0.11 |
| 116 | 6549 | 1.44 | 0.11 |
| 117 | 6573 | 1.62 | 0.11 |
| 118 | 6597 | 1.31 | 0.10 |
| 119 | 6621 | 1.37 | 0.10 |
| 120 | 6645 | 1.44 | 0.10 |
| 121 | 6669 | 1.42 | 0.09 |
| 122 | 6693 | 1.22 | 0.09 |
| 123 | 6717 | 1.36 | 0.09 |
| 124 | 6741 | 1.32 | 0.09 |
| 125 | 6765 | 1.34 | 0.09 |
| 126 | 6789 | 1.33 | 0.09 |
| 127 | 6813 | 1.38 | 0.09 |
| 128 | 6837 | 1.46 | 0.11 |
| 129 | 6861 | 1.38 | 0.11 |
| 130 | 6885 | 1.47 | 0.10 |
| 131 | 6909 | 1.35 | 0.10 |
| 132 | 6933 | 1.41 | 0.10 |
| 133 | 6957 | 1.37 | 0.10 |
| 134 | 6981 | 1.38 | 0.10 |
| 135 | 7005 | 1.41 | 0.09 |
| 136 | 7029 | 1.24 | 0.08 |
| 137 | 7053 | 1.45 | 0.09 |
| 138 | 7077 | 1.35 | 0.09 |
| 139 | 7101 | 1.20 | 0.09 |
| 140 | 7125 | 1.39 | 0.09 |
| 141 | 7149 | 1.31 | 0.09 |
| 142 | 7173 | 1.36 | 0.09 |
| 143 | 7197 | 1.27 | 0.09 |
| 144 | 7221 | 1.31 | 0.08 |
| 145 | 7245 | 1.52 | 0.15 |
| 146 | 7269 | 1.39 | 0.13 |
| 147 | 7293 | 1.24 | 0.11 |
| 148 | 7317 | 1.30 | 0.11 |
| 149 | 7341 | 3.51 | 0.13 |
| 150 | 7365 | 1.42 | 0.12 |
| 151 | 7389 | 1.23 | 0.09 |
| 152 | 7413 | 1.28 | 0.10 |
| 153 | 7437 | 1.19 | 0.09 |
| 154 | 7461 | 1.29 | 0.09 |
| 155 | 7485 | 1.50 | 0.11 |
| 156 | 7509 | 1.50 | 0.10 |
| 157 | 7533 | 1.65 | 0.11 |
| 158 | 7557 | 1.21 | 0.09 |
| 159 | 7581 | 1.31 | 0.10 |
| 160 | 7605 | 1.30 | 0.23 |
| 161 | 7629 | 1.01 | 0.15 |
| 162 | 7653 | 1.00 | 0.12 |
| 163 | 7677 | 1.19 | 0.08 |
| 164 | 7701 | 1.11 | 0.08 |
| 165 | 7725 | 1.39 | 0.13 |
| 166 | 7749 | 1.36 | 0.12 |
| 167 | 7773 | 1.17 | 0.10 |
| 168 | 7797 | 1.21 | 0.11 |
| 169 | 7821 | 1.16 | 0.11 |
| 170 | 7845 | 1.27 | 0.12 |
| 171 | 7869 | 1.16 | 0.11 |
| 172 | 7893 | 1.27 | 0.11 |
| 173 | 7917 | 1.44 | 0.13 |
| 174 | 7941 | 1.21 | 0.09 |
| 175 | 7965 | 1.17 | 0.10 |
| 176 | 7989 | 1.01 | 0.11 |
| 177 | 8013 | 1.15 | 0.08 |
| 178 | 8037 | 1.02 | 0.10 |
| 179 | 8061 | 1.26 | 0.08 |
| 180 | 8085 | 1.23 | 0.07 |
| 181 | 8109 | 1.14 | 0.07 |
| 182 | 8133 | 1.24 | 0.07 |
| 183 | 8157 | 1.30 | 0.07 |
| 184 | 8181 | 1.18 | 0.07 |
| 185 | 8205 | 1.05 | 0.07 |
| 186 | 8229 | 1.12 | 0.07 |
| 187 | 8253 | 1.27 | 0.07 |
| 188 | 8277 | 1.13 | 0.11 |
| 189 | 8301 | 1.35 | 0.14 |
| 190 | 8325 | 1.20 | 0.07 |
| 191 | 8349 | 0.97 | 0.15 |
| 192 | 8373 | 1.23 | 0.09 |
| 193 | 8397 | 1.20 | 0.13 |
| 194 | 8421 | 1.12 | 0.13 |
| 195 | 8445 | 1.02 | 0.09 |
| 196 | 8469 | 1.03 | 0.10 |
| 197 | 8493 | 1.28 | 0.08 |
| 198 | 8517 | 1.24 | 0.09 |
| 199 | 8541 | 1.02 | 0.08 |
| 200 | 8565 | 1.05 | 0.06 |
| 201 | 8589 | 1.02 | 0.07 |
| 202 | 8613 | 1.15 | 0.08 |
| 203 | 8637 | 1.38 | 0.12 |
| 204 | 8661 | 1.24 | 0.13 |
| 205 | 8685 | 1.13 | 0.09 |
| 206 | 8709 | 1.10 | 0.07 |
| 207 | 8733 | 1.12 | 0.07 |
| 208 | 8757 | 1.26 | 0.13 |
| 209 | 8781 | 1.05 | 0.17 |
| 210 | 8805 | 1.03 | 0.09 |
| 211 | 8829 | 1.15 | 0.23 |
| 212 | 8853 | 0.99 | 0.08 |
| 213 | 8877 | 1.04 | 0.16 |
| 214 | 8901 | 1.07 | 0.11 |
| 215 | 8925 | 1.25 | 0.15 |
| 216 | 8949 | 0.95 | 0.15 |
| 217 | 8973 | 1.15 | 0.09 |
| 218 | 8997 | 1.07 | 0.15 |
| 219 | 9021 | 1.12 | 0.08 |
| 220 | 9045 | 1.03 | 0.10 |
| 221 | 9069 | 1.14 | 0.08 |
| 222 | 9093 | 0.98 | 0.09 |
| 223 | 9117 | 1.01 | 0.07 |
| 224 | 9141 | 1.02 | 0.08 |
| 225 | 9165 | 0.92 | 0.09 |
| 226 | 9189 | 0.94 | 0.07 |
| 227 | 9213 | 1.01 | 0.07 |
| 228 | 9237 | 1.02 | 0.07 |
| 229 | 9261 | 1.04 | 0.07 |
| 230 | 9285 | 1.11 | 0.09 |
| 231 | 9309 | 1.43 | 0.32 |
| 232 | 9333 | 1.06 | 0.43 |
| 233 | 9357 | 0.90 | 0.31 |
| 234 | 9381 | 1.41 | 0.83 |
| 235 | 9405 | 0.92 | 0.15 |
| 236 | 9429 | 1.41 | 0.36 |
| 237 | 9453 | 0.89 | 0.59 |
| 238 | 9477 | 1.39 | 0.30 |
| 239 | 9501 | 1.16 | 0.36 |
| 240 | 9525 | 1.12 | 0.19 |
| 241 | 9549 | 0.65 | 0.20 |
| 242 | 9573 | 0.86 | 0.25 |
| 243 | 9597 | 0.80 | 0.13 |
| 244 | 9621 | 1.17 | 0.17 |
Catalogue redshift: 0.119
